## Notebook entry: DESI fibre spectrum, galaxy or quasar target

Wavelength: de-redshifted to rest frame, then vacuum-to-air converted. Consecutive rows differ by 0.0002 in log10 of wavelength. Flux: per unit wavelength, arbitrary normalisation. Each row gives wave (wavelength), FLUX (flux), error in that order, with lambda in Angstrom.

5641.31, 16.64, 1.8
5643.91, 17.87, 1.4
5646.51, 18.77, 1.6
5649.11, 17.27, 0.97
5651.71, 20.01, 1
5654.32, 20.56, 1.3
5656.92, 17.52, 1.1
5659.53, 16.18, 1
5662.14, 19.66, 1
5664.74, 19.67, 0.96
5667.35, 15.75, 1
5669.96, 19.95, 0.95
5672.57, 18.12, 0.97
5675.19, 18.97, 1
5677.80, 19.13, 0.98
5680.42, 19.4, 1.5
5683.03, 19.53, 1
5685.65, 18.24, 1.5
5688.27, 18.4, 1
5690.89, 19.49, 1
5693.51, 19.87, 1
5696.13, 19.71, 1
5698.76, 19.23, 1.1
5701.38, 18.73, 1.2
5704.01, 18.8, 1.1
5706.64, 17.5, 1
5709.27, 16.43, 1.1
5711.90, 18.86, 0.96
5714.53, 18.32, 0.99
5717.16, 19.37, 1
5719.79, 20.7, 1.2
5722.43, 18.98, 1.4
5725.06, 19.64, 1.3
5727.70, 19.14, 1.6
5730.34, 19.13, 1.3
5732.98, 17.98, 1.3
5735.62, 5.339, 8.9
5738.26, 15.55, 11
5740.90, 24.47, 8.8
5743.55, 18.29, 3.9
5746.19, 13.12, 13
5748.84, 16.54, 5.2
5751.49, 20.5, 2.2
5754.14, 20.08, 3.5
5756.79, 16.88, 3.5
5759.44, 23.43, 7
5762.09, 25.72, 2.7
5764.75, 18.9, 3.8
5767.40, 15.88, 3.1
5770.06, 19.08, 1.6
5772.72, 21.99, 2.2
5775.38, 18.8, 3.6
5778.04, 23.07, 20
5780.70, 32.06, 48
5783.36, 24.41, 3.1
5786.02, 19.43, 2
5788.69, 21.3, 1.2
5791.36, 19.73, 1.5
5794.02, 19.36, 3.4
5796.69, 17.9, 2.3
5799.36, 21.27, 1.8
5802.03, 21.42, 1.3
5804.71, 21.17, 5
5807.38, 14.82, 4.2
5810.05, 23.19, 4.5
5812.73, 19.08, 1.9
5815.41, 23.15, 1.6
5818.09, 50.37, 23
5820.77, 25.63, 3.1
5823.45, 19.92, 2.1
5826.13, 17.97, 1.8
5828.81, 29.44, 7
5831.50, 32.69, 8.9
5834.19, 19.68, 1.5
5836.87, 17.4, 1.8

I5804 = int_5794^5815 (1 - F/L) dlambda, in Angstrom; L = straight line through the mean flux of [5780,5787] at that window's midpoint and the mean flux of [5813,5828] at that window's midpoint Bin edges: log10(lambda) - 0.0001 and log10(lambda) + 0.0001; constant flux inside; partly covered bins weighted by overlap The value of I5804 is 4.93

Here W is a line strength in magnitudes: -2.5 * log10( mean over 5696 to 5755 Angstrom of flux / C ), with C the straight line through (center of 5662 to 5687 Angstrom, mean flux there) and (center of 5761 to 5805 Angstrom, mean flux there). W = 0.11 mag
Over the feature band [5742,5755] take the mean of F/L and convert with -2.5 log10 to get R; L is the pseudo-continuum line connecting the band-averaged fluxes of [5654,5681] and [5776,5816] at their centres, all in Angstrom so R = 0.15 mag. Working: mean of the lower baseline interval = 18.5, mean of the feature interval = 17.7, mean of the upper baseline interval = 21.3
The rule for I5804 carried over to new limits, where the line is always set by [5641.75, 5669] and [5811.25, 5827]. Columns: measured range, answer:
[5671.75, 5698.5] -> 0.8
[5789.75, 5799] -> 2.1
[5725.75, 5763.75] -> 7.3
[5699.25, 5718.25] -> 2.3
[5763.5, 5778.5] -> 2.8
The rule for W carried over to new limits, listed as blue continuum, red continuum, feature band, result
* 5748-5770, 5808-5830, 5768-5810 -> 0.080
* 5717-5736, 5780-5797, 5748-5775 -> 0.016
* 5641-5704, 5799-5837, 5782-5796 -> 0.113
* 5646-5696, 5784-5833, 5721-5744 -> 0.180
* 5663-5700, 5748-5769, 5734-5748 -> 0.259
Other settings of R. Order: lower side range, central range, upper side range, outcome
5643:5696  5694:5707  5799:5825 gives 0.05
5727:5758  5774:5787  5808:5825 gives -0.09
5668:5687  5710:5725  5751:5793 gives 0.04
